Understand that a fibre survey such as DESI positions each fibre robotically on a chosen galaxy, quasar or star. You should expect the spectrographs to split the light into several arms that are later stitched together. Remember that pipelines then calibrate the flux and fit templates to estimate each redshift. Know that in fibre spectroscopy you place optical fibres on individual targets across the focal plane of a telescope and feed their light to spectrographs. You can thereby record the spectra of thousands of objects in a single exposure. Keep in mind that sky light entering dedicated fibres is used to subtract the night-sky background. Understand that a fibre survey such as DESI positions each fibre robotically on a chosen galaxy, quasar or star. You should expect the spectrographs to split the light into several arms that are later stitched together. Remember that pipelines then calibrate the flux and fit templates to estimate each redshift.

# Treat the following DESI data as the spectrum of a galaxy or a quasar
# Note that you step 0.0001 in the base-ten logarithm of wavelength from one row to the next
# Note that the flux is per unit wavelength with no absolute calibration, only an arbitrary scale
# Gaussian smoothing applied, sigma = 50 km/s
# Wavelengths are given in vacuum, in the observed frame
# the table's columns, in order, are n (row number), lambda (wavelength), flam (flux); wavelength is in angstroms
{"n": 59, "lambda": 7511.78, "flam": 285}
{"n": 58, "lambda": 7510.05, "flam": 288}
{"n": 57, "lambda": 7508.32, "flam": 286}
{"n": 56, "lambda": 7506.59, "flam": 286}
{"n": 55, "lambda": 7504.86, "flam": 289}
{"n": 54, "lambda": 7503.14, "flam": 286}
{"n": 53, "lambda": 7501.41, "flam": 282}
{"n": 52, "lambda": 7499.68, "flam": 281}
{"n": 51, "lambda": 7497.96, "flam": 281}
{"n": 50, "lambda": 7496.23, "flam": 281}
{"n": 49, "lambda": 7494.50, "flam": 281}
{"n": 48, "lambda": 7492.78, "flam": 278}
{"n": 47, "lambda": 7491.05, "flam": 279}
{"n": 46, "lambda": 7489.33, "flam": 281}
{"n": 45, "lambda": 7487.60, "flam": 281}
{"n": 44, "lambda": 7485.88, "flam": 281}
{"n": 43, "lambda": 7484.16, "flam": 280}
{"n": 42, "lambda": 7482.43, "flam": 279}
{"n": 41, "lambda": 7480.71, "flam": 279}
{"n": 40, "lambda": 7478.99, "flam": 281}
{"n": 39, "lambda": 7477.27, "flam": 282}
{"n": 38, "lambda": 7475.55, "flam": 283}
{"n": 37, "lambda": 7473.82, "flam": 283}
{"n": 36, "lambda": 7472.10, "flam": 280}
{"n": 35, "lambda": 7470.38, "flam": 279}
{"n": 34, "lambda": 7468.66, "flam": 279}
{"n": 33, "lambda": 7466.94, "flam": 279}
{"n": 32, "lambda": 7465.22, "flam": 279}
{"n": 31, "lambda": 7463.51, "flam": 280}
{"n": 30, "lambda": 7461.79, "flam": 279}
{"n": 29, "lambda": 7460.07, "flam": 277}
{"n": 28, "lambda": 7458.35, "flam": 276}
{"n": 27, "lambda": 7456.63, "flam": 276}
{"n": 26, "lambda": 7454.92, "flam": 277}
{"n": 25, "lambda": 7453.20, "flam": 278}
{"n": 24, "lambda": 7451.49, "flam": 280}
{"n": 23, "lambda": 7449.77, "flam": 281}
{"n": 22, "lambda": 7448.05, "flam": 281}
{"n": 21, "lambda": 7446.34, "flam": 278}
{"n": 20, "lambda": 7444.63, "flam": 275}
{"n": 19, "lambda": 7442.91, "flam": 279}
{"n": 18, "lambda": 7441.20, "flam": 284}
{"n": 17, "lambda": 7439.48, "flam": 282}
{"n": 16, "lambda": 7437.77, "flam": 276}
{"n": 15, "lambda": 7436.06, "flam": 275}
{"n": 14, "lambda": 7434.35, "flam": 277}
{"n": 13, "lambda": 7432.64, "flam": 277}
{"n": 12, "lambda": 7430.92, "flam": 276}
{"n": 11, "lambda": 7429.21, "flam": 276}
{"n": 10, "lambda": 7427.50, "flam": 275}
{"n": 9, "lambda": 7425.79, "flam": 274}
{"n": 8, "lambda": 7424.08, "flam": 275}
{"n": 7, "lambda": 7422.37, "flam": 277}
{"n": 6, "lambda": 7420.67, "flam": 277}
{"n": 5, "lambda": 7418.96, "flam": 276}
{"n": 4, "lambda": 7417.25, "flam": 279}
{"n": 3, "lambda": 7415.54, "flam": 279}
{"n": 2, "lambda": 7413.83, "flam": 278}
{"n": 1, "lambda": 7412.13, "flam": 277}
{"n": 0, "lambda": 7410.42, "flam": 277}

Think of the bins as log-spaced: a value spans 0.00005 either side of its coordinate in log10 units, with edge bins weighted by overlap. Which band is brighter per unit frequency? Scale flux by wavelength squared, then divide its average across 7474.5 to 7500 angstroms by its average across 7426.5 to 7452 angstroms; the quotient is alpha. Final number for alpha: 1.0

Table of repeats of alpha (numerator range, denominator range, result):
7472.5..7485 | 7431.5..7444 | 1.02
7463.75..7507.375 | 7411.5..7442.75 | 1.03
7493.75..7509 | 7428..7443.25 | 1.04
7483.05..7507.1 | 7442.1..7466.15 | 1.02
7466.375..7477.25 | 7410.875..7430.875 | 1.03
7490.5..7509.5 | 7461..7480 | 1.02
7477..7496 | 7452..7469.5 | 1.01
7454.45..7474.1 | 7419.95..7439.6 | 1.02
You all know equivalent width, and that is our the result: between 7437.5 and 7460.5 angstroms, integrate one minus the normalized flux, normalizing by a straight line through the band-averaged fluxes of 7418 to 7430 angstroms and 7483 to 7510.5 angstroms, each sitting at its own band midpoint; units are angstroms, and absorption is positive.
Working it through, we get 0.0 angstroms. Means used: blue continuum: 276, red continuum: 282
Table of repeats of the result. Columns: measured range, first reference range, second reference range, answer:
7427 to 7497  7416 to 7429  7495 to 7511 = 0.3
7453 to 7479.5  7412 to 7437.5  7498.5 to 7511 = 0.2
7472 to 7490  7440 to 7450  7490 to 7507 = 0.0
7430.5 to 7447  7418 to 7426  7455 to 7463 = -0.1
